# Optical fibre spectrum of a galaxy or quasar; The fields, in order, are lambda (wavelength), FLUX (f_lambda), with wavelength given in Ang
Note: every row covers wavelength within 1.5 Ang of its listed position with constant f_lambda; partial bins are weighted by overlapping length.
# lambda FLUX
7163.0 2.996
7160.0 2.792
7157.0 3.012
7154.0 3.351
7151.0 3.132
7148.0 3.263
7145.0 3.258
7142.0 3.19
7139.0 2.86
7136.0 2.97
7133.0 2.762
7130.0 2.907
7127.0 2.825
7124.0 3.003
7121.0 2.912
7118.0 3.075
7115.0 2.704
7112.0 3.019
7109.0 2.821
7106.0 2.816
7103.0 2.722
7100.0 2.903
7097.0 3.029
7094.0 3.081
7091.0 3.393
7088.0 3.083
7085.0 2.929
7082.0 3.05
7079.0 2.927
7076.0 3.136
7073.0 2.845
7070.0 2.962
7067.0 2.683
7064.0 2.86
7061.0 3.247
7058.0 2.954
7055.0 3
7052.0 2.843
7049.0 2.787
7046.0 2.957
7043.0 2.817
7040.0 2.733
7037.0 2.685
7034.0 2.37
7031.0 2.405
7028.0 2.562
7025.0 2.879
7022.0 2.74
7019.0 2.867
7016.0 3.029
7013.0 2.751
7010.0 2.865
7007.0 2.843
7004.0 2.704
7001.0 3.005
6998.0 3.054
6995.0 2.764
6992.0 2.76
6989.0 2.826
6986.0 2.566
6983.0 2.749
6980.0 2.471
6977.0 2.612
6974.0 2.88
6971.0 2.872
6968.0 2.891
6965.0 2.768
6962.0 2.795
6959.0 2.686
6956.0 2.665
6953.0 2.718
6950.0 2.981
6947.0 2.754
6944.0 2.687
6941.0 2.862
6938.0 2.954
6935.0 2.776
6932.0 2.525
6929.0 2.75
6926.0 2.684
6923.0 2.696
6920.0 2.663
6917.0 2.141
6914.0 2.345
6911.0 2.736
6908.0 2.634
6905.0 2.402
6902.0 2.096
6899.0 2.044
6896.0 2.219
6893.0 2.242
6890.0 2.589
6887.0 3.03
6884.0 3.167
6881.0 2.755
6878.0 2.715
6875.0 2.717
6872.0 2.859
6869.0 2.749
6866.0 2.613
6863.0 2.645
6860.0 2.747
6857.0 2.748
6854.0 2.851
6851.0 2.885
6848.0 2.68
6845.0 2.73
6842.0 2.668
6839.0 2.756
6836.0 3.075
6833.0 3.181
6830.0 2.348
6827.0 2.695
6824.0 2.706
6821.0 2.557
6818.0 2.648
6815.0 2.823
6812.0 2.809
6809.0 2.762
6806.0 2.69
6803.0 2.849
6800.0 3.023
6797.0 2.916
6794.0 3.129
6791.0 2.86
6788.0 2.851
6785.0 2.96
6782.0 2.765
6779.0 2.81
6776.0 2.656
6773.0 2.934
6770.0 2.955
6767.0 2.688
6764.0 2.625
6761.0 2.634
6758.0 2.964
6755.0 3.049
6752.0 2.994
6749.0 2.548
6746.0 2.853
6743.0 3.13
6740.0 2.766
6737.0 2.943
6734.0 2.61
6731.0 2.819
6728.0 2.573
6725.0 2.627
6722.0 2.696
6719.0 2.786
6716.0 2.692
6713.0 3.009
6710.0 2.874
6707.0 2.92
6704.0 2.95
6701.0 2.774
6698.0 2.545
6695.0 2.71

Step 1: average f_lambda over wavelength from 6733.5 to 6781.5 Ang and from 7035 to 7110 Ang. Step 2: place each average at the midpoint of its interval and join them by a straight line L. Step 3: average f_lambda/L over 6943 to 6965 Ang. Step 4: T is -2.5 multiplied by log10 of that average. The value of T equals 0.05 mag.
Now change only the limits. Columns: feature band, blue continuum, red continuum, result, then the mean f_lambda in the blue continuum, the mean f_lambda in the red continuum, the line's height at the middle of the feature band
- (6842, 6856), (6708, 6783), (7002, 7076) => 0.01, 2.8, 2.82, 2.81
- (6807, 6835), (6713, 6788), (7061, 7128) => 0.04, 2.8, 2.95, 2.83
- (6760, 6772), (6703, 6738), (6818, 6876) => 0.01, 2.79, 2.75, 2.77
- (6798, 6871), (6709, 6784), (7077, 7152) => 0.03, 2.8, 2.99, 2.84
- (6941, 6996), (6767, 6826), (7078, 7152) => 0.06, 2.82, 2.98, 2.91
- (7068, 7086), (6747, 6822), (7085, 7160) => 0.00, 2.82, 3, 2.97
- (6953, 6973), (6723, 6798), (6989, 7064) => 0.02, 2.82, 2.82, 2.82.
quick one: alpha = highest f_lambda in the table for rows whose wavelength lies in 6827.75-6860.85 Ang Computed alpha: 3.181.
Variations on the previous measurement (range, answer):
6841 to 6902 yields 3.167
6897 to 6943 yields 2.954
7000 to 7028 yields 3.029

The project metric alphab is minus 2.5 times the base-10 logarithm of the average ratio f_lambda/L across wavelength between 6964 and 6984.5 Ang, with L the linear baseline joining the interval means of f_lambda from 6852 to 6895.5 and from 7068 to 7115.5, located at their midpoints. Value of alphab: 0.04 mag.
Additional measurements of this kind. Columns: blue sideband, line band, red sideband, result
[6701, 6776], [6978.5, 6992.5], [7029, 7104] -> 0.08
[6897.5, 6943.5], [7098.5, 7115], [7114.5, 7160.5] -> 0.04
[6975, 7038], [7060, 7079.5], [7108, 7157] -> -0.03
